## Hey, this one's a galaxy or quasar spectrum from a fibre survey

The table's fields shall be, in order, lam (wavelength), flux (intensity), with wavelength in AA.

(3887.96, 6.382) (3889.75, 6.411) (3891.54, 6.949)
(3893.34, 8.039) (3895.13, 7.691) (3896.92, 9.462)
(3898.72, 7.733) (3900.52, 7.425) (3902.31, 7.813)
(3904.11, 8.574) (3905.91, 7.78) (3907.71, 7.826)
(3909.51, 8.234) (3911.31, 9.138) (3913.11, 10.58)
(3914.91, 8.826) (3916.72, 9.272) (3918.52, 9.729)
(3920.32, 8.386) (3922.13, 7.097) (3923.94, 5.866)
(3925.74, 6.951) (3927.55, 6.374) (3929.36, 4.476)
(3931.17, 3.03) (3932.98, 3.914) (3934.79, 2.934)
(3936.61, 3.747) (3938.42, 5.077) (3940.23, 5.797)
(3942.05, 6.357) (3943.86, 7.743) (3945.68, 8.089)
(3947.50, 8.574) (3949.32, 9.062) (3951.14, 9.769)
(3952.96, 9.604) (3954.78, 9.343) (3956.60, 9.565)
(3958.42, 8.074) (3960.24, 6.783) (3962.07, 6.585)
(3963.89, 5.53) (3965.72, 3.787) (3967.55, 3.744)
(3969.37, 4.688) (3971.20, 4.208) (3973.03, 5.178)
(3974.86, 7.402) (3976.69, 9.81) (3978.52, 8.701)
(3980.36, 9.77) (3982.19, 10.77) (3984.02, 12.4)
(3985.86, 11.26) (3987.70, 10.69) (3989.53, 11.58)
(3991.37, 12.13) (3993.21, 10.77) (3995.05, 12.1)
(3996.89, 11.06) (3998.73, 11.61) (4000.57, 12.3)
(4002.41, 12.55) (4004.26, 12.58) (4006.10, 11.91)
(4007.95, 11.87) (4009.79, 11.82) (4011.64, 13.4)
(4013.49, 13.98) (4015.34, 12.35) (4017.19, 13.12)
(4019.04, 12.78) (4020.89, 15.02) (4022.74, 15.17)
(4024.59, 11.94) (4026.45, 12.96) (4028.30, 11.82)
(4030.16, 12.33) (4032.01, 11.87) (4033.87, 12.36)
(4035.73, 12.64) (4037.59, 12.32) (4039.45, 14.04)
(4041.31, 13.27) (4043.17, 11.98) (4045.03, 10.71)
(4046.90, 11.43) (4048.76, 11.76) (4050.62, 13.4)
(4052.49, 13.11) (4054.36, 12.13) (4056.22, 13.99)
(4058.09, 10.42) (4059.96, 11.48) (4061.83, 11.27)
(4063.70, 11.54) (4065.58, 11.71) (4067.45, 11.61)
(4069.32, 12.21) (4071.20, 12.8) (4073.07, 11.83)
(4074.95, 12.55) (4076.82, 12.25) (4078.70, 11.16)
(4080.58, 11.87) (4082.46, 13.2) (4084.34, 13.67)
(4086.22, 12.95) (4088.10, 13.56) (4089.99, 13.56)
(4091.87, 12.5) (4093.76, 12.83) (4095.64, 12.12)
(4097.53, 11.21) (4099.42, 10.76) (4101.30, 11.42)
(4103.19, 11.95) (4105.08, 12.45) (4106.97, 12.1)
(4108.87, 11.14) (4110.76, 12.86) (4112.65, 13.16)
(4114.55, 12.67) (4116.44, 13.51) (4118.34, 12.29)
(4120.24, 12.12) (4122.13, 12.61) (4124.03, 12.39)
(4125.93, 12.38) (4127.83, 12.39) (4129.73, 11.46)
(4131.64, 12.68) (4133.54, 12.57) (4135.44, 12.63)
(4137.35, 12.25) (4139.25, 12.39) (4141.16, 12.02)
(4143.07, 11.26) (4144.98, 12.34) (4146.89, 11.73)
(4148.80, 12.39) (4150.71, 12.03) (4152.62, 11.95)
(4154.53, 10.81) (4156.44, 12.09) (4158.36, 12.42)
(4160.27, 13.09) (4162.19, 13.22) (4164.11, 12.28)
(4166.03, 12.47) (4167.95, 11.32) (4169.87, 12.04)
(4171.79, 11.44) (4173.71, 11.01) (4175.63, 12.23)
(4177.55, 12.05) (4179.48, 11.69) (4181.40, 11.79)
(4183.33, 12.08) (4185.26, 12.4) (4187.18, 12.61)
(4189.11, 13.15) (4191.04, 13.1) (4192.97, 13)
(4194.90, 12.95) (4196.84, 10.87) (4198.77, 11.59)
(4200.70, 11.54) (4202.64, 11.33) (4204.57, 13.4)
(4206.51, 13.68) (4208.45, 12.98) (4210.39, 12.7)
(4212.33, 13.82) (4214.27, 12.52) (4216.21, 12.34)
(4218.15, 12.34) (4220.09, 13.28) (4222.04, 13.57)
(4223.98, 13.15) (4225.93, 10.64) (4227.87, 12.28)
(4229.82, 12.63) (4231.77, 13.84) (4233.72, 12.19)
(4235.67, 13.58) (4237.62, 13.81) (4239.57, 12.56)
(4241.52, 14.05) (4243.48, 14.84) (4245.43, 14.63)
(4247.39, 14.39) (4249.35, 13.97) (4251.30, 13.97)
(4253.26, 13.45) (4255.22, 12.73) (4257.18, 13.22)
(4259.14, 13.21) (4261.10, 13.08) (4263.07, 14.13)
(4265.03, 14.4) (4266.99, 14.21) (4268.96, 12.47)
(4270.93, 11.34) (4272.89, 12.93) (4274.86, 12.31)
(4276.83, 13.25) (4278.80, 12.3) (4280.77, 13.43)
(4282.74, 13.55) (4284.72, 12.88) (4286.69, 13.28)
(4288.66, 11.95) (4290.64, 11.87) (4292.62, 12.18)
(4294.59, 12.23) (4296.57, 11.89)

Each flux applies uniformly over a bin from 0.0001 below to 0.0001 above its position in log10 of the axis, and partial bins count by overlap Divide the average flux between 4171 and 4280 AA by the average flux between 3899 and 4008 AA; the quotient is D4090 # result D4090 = 1.6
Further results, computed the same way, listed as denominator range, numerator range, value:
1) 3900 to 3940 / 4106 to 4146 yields 1.78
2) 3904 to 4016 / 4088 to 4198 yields 1.42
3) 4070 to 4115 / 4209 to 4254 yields 1.07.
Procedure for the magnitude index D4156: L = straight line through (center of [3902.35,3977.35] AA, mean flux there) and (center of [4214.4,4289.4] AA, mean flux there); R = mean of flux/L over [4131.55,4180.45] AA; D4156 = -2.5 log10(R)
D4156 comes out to -0.08 mag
